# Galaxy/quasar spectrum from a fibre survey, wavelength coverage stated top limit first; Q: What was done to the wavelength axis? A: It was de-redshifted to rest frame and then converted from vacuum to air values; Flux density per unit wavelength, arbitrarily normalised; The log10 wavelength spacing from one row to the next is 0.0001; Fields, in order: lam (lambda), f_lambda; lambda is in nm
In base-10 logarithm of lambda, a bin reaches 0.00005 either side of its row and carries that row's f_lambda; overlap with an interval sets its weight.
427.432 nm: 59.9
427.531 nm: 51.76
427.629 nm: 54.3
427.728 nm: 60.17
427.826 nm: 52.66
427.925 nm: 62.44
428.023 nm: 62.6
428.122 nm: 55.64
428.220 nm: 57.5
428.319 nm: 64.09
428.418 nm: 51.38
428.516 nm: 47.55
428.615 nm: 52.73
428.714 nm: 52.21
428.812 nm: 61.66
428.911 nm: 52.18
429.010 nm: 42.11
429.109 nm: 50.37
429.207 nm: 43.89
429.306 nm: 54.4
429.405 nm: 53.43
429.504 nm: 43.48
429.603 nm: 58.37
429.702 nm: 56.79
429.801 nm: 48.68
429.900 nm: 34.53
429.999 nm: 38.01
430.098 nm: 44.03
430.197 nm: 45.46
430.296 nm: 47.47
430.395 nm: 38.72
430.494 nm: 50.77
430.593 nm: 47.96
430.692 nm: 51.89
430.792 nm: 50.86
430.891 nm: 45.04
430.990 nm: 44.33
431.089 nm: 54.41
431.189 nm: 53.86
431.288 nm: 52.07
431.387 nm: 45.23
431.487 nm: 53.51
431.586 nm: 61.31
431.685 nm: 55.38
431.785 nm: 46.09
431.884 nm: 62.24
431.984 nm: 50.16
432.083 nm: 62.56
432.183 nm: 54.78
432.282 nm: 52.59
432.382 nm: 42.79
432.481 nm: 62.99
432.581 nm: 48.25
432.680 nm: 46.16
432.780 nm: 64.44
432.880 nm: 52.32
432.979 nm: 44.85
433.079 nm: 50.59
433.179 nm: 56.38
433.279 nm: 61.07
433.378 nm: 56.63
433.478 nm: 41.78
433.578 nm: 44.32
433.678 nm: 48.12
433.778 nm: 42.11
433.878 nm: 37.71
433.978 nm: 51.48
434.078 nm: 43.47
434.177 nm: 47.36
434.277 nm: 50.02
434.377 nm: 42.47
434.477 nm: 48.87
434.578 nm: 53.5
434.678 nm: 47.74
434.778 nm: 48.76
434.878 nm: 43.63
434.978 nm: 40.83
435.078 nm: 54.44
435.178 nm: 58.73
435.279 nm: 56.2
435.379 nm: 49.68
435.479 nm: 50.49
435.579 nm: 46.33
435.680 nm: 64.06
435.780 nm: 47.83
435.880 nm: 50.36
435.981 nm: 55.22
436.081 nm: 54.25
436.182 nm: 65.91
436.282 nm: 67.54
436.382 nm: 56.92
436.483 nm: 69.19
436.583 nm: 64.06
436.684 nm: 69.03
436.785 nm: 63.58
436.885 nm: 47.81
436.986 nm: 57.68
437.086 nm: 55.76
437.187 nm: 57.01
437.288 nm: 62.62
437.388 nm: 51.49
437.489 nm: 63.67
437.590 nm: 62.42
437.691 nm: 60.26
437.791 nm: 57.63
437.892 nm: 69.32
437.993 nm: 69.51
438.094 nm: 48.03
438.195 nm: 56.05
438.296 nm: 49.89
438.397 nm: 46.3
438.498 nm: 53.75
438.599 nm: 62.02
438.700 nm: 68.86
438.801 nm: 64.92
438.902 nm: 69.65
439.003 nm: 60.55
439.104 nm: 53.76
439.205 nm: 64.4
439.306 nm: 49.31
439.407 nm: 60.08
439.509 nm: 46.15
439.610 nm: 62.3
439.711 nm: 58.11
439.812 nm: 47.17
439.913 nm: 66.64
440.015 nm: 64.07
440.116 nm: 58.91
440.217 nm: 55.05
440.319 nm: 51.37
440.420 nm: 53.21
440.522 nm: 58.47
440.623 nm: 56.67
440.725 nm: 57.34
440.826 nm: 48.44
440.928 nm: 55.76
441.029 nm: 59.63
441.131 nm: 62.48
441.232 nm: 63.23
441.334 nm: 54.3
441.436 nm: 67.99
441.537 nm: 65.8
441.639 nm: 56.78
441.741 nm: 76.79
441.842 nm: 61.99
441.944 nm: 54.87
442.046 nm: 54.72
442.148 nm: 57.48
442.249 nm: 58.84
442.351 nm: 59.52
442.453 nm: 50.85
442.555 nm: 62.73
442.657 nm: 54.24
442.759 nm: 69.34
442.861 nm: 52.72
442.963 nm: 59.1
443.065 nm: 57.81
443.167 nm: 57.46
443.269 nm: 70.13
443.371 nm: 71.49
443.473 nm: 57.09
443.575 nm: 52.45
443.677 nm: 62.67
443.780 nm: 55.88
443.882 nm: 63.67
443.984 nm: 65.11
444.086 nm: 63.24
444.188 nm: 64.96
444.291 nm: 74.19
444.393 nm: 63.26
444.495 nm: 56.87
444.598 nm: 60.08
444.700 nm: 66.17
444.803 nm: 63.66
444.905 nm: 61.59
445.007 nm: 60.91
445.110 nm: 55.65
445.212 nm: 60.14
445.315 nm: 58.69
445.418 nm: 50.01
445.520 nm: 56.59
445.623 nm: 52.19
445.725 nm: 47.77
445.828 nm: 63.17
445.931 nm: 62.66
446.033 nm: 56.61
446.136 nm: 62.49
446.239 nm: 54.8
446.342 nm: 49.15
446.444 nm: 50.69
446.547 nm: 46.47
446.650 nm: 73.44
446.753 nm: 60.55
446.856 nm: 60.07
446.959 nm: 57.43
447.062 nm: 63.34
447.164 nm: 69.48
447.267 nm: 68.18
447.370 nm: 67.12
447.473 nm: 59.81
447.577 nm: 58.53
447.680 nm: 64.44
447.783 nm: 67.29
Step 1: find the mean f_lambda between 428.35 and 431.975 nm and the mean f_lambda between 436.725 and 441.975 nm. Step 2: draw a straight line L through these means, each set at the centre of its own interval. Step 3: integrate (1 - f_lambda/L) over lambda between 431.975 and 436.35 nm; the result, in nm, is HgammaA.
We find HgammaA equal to 0.19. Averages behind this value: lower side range 49.9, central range 51.4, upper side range 58.7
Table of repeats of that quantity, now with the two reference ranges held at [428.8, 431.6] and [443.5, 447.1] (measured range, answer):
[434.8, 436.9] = -0.13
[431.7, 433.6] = -0.09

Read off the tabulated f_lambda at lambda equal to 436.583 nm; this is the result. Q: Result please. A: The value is 64.06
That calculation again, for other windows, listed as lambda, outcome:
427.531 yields 51.76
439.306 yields 49.31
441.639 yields 56.78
